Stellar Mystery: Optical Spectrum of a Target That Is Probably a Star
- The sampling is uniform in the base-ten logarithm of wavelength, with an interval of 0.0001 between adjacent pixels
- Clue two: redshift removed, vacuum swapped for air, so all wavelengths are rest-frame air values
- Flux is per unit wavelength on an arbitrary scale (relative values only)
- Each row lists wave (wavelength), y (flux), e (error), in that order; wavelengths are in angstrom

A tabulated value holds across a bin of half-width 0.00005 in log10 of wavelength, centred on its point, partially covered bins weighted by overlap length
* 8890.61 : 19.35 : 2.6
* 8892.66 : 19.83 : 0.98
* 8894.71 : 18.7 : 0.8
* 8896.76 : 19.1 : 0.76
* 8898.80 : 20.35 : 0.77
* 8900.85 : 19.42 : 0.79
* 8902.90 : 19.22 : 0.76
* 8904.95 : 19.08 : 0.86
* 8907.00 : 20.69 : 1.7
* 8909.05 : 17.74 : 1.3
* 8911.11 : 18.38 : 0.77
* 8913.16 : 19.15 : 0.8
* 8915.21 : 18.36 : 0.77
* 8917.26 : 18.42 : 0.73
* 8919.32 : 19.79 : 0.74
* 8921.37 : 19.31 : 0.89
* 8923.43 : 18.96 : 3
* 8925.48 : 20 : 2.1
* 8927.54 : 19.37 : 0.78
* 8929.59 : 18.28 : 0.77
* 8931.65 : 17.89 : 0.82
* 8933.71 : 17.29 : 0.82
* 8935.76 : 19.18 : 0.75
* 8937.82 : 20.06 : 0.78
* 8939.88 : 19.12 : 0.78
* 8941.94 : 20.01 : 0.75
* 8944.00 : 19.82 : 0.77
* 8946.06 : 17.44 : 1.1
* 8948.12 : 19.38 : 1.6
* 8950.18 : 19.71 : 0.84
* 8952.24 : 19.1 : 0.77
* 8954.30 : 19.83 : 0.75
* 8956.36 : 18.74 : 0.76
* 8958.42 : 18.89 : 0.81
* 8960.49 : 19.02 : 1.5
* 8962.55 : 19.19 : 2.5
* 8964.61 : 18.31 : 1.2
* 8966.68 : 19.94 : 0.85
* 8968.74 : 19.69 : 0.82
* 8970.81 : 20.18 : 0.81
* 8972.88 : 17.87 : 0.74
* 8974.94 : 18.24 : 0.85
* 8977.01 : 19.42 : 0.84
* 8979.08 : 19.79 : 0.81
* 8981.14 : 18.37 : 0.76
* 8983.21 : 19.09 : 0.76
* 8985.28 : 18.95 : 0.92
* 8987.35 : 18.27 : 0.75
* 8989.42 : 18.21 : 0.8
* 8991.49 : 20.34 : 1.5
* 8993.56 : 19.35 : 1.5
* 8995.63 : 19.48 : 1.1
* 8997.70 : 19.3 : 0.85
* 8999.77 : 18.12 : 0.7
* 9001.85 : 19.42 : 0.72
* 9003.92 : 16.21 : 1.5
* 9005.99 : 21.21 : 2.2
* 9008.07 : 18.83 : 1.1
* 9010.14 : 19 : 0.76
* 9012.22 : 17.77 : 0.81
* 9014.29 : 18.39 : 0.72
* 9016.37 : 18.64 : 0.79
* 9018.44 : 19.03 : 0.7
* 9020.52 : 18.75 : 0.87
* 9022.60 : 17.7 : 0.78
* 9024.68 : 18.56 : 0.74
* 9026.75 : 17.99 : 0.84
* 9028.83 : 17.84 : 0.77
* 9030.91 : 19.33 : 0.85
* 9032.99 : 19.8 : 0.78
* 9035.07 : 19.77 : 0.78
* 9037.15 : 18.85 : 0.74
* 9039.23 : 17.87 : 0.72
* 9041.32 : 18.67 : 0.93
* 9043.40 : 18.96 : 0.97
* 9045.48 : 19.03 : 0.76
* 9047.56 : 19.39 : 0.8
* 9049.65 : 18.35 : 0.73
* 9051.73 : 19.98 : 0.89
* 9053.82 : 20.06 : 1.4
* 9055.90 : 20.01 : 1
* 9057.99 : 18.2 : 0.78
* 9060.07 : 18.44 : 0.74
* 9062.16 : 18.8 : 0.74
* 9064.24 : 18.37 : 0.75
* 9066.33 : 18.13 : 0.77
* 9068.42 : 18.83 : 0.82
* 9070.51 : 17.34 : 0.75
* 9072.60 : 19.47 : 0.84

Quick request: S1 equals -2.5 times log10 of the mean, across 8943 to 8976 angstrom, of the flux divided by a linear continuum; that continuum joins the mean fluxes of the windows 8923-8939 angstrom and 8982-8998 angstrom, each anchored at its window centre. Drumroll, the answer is -0.005 mag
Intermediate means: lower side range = 18.9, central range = 19.1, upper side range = 19.1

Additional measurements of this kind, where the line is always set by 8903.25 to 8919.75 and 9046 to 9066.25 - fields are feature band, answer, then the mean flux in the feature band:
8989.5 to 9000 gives -0.019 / 19.3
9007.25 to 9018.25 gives 0.024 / 18.6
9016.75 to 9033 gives 0.026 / 18.6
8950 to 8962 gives -0.013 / 19.2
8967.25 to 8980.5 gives -0.014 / 19.2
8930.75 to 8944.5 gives -0.005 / 19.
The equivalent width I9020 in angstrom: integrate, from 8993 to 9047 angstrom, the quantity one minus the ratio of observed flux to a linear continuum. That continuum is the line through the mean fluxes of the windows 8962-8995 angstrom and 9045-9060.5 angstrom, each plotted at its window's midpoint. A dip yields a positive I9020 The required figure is 1.1 angstrom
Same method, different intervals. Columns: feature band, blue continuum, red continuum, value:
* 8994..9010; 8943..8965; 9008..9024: -0.3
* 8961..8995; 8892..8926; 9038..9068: -0.1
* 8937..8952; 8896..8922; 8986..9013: -0.2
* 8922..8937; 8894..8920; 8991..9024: 0.2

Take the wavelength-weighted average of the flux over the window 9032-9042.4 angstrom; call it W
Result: 19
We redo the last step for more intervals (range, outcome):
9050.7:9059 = 19.6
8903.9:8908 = 19.9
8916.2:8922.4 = 19.2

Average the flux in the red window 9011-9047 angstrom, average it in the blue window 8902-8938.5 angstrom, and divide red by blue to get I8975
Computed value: 0.98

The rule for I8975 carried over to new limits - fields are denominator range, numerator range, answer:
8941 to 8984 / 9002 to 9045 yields 0.98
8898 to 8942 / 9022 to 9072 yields 0.98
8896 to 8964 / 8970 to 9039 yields 0.99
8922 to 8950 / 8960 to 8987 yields 1.00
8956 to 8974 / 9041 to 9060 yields 1.00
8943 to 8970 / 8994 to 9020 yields 0.98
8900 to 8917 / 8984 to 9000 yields 1.00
